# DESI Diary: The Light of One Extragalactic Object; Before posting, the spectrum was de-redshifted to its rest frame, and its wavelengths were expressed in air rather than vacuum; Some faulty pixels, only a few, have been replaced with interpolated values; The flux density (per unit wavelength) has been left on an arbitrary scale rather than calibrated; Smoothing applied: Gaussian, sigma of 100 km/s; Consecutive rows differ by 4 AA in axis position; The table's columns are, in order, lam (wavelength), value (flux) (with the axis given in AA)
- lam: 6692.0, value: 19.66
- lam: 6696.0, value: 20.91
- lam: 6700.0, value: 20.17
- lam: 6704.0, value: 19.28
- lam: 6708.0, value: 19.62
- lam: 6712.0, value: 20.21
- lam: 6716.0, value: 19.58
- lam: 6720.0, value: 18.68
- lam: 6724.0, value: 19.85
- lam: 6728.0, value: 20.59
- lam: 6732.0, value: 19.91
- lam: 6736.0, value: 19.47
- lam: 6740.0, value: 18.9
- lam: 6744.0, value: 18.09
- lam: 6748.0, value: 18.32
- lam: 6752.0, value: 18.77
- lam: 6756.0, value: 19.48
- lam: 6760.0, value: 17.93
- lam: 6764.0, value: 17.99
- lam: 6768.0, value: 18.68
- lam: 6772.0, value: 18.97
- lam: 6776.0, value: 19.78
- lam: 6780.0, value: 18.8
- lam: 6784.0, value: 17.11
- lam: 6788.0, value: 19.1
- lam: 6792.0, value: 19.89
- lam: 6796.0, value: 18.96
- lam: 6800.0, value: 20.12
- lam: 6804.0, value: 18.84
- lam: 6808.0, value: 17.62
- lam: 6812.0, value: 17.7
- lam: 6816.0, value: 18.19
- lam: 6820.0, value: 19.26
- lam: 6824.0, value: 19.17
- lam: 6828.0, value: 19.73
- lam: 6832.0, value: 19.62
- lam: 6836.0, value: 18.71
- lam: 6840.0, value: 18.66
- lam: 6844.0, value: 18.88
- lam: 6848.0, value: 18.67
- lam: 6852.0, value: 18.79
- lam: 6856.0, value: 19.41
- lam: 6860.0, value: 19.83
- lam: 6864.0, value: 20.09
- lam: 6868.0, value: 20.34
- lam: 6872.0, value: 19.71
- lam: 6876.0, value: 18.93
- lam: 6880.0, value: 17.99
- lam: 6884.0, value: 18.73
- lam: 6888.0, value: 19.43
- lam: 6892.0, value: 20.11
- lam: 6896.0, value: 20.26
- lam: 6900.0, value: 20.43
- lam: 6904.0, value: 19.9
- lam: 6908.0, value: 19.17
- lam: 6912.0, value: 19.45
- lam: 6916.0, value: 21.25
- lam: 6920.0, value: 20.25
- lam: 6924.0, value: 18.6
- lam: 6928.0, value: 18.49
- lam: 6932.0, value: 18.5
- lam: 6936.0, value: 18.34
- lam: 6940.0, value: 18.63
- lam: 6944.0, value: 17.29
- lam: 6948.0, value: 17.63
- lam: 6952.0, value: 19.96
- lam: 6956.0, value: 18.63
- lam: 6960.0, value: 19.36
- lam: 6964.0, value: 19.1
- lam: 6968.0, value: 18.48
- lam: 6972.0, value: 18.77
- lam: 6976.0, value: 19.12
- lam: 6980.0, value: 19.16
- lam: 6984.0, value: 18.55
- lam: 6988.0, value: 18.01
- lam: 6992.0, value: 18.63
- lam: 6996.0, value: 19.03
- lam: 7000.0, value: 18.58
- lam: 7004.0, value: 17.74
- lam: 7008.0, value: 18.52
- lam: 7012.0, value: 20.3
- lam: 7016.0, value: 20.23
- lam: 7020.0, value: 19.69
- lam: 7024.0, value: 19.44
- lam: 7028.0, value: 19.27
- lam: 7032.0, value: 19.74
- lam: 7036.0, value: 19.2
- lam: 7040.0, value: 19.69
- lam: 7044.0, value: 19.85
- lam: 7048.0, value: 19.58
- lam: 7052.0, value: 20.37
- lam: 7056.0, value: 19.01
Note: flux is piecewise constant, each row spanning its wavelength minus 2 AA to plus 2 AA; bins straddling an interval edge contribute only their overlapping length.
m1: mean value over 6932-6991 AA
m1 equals 18.6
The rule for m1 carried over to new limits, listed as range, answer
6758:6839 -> 18.8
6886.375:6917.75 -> 20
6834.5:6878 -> 19.3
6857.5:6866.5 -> 20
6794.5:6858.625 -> 18.9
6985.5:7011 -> 18.5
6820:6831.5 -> 19.4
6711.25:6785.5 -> 19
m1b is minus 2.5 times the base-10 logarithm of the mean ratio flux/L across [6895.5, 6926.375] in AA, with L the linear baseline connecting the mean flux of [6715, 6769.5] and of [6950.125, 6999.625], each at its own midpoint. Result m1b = -0.05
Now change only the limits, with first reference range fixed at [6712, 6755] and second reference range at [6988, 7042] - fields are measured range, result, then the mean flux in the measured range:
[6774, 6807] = 0.01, 19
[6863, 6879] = -0.02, 19.6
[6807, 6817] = 0.08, 17.8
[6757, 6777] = 0.03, 18.7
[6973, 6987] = 0.02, 18.9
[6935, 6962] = 0.04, 18.6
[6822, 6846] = 0.01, 19.1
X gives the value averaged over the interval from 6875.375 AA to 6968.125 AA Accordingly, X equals 19.1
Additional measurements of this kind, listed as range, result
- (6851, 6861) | 19.4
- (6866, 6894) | 19.3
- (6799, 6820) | 18.5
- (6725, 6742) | 19.7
